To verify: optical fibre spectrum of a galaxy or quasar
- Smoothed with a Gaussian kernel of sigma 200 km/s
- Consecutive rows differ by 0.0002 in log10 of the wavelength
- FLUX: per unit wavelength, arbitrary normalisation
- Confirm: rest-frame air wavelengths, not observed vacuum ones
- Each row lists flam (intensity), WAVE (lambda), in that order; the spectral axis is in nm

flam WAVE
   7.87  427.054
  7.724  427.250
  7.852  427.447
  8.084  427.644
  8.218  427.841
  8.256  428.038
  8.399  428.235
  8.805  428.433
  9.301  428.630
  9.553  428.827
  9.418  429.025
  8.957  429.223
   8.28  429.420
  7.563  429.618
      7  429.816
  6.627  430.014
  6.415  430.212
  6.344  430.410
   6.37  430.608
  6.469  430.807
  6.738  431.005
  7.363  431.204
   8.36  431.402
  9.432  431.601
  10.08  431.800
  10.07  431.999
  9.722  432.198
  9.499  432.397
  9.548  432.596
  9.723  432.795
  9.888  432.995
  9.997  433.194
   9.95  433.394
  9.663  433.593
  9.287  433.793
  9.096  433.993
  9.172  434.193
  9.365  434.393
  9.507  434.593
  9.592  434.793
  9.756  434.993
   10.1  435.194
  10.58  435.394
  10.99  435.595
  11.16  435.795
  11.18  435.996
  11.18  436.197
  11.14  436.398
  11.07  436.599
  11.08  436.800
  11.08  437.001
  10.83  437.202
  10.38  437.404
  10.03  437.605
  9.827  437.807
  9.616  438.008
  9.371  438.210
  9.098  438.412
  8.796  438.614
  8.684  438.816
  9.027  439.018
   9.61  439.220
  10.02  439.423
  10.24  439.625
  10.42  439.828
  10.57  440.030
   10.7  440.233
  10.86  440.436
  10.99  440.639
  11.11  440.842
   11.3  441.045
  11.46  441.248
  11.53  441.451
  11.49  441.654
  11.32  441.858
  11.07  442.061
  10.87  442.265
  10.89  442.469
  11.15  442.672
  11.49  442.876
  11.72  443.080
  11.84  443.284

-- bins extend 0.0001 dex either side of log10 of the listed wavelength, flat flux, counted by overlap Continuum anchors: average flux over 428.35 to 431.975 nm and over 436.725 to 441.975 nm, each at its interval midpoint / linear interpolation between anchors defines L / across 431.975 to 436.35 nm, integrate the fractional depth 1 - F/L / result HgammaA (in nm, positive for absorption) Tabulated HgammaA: -0.46 nm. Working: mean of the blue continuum 7.99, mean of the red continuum 10.4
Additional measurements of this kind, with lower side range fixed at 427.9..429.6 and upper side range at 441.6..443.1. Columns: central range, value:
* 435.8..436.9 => -0.107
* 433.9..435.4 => 0.039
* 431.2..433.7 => -0.029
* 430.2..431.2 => 0.283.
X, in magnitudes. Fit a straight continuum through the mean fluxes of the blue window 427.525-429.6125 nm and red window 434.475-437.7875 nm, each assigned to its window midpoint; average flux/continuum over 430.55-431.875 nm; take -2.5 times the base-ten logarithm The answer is 0.19 mag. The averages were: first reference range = 8.67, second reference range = 10.6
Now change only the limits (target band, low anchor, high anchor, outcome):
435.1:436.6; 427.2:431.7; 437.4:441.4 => -0.171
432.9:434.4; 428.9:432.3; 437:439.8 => -0.109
